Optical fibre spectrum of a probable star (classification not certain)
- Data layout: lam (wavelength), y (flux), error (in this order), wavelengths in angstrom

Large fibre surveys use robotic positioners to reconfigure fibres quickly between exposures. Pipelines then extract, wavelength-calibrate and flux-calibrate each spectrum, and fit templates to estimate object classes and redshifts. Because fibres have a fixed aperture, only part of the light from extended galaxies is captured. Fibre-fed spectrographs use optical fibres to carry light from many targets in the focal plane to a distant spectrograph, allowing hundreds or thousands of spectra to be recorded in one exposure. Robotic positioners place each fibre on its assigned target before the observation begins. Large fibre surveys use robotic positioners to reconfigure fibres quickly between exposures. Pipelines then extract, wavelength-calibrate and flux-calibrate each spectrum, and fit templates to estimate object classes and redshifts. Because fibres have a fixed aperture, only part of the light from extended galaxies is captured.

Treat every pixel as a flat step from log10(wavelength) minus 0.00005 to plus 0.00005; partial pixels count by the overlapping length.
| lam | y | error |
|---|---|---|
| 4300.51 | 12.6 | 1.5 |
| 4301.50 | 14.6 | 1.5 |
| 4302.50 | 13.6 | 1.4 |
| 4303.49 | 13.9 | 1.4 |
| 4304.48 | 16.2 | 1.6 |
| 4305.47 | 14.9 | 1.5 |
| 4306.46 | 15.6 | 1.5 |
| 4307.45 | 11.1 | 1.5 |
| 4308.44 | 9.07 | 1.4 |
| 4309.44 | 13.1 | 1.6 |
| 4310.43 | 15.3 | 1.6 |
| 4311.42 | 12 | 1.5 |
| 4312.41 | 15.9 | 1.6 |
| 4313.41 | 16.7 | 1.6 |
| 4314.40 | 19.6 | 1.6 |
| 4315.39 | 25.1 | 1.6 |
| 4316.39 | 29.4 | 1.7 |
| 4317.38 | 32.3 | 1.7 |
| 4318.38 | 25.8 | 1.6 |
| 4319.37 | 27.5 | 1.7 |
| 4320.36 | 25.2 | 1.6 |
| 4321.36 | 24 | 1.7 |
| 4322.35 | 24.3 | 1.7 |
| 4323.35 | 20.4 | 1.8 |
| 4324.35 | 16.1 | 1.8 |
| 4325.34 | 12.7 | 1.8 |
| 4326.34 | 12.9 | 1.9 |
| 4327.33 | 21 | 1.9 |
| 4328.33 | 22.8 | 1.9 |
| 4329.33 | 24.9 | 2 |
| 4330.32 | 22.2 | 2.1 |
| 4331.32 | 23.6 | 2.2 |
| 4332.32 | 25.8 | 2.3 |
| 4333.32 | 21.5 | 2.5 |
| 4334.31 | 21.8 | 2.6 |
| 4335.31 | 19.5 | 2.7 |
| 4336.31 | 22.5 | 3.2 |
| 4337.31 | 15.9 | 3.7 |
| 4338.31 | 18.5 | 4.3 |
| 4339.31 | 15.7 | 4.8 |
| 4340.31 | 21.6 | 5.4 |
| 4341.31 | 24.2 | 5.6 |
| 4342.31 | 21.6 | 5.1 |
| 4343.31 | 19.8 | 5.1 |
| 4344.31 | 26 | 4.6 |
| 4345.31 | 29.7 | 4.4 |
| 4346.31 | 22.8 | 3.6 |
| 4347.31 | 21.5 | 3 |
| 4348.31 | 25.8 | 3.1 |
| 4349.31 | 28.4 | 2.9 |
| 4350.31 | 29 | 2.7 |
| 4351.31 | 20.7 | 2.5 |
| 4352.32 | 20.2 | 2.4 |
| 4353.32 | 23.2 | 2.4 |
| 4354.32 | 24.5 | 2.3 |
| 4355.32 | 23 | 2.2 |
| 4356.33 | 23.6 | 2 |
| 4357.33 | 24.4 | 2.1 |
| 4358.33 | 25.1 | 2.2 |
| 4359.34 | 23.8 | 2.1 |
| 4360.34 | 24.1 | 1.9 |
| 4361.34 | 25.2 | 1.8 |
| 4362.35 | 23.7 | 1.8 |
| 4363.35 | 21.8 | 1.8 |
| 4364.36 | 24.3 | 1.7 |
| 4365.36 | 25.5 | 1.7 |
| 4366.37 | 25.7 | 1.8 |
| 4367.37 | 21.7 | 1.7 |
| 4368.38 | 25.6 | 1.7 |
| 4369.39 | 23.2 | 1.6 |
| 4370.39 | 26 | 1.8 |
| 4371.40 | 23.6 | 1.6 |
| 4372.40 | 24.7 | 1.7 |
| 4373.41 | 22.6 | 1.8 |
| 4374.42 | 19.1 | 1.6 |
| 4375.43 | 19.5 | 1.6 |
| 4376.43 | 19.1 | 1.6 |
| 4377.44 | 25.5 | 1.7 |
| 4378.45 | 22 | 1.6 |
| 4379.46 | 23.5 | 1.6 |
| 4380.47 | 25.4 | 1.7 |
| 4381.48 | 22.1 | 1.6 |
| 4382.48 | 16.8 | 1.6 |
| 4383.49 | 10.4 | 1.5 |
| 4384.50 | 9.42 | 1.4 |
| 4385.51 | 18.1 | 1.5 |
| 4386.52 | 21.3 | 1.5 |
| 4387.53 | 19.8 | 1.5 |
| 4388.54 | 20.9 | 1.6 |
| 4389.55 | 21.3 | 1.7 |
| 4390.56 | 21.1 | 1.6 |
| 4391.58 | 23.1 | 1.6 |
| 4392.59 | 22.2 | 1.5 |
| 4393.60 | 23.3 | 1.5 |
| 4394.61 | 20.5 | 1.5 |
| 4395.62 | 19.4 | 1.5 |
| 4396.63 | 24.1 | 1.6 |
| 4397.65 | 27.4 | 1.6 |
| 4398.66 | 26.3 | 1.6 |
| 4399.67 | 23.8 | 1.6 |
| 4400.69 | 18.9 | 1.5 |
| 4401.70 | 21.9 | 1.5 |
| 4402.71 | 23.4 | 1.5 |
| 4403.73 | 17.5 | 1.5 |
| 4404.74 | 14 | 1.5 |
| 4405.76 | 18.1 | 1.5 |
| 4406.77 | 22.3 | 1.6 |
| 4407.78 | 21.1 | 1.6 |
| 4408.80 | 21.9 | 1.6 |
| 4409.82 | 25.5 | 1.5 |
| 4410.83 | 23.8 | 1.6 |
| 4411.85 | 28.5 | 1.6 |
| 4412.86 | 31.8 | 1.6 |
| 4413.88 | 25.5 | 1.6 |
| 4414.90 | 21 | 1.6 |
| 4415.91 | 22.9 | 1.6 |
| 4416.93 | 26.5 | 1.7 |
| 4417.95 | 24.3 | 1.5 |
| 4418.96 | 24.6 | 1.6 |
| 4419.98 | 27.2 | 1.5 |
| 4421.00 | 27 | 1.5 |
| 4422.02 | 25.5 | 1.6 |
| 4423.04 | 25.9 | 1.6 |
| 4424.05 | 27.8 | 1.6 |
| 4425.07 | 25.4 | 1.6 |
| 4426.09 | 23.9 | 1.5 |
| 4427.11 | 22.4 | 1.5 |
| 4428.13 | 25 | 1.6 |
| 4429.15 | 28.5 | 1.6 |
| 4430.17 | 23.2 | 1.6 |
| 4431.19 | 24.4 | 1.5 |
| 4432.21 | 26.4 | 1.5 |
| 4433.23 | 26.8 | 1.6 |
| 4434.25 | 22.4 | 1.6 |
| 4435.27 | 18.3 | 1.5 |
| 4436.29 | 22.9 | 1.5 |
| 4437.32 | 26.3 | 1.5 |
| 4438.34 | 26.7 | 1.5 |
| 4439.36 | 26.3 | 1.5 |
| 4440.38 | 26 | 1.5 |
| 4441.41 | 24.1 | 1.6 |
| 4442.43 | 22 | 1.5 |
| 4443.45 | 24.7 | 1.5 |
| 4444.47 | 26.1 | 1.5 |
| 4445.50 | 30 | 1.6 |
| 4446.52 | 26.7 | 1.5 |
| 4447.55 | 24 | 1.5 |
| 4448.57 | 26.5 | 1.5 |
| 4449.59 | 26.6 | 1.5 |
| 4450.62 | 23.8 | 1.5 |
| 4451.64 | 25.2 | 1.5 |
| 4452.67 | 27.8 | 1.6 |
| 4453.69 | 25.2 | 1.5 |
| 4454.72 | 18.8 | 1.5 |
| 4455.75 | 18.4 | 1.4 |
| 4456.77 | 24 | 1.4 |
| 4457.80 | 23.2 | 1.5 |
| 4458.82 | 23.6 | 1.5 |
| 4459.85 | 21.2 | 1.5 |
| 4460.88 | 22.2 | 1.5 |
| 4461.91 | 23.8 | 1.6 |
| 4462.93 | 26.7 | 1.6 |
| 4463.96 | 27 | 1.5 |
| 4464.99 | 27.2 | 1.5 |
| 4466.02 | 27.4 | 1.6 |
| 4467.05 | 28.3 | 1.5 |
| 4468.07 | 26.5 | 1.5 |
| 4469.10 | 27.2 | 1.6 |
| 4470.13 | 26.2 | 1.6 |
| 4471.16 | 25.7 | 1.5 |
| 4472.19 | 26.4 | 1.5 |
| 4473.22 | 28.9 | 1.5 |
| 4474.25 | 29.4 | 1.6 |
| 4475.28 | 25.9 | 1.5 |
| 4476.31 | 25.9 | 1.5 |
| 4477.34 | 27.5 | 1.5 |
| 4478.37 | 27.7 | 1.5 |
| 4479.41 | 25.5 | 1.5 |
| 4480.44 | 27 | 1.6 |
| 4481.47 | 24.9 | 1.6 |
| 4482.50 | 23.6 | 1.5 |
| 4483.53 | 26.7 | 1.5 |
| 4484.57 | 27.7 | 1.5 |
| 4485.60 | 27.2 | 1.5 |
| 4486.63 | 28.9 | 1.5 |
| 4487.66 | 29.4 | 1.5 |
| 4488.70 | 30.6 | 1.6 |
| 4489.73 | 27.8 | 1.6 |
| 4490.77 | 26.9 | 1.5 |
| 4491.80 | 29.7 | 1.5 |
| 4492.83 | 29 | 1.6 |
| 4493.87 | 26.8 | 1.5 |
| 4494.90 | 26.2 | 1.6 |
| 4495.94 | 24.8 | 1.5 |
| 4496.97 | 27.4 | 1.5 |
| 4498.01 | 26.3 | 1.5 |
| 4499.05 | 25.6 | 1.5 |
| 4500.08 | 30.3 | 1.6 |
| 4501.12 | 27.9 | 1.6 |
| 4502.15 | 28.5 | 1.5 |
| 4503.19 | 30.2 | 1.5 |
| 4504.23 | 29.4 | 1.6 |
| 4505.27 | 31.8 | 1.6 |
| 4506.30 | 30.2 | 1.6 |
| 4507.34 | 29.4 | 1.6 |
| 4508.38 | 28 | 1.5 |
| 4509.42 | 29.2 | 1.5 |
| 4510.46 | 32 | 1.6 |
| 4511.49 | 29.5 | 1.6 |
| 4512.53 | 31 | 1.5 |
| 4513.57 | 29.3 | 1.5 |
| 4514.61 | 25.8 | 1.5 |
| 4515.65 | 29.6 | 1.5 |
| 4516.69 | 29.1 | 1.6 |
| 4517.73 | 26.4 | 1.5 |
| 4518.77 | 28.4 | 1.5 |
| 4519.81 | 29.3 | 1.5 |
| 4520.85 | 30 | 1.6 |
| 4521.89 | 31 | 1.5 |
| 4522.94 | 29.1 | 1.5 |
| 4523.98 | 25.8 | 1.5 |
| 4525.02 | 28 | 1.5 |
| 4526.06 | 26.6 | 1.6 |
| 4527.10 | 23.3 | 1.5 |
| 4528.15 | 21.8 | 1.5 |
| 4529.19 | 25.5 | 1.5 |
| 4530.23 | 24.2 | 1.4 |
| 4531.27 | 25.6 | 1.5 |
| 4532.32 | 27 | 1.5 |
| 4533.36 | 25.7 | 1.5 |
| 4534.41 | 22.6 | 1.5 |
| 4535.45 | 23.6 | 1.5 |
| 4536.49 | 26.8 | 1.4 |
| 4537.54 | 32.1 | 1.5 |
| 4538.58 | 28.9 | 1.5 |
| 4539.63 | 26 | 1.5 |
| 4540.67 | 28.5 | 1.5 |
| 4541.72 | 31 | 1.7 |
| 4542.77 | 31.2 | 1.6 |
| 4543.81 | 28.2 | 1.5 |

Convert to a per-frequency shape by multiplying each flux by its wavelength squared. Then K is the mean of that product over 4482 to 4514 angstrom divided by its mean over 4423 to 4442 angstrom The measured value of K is 1.2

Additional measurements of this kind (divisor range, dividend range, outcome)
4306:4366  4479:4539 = 1.38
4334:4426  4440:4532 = 1.24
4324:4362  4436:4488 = 1.22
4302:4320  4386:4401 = 1.27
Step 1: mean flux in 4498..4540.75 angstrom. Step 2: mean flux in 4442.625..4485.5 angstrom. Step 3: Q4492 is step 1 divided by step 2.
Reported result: 1.09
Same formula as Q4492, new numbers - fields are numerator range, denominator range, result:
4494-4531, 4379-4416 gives 1.30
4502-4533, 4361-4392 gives 1.30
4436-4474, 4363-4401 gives 1.16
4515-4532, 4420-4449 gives 1.07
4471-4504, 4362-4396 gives 1.27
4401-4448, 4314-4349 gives 1.08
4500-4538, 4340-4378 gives 1.18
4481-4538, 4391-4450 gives 1.15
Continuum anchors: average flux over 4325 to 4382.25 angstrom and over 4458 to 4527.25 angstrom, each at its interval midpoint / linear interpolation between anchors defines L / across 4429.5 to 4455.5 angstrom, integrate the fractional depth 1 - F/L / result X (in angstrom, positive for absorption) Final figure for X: 1.0 angstrom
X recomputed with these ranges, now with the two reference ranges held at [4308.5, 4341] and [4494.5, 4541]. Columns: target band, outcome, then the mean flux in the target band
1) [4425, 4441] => -0.02 angstrom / 24.6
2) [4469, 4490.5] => -0.66 angstrom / 27.1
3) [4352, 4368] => -1.34 angstrom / 23.8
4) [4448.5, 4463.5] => 1.02 angstrom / 23.7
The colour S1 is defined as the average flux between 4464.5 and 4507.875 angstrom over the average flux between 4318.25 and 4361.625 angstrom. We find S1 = 1.23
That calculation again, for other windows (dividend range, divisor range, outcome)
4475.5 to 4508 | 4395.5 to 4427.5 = 1.17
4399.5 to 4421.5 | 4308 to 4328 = 1.16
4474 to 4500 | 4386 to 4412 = 1.24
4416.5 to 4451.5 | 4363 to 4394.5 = 1.17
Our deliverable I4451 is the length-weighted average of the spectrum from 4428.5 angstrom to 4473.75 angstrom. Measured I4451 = 25.1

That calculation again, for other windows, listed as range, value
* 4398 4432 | 24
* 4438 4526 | 27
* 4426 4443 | 24.5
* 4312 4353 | 22.3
